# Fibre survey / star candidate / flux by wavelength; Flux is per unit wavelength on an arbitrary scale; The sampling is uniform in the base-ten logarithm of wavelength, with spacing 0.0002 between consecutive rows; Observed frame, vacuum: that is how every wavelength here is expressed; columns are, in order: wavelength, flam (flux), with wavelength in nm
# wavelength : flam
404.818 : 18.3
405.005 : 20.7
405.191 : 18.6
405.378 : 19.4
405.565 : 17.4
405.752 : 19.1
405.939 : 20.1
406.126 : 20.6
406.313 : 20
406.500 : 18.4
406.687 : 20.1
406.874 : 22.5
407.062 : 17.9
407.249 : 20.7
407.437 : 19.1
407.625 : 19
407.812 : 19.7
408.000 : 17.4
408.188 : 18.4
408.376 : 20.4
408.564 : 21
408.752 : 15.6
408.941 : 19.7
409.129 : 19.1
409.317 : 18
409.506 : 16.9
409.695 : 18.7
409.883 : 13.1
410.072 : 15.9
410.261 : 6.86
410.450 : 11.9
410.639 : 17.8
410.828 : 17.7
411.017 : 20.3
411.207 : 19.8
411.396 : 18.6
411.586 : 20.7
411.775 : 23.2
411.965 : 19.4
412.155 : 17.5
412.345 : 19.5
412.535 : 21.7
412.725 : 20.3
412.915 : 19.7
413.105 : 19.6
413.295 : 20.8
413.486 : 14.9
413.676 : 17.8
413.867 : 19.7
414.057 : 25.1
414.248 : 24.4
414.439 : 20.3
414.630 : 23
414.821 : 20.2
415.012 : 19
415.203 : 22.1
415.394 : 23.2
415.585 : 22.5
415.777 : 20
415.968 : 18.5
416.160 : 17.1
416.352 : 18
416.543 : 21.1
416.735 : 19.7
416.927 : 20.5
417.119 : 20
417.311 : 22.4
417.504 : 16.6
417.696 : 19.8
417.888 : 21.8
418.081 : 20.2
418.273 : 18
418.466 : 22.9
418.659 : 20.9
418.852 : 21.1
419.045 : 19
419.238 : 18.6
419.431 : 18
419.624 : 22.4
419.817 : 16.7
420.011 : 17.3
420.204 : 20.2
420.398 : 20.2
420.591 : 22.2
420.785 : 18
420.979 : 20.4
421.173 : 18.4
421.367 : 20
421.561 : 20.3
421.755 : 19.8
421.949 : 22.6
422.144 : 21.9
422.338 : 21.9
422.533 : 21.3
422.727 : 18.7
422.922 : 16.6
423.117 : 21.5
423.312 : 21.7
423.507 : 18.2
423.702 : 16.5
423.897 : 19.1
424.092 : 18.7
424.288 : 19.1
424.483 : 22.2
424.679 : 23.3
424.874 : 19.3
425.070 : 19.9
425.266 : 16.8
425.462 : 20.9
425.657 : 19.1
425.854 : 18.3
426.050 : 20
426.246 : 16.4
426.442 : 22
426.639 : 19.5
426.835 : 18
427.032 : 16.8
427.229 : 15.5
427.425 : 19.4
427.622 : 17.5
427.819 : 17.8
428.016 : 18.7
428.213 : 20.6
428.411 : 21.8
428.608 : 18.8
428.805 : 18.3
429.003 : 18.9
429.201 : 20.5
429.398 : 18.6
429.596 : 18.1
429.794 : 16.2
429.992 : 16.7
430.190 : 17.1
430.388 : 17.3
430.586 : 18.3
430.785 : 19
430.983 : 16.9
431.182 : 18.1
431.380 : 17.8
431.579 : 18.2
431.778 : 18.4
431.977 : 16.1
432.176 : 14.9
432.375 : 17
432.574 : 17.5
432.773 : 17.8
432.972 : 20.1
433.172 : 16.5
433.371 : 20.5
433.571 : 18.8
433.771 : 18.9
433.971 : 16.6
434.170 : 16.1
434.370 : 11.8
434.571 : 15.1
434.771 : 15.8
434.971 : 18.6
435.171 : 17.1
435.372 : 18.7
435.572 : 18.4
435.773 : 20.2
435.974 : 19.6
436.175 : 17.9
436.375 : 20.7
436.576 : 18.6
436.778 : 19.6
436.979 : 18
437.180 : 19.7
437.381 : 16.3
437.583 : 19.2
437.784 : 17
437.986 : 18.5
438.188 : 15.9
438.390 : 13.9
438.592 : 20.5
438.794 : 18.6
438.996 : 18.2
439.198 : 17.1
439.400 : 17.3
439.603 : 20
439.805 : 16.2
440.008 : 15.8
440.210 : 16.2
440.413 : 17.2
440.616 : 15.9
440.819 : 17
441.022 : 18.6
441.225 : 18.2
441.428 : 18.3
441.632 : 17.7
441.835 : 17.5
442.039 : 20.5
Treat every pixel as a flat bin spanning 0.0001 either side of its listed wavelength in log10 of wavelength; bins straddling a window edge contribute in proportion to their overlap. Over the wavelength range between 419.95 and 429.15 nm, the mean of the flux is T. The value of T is 19.5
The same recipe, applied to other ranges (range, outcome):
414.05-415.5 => 22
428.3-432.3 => 18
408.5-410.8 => 16.2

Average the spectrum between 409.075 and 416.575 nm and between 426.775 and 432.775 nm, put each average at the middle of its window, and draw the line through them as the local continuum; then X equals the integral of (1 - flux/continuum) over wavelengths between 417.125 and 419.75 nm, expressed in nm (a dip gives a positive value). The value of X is -0.19 nm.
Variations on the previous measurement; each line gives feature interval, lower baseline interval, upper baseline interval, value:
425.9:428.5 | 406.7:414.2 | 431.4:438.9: -0.10 nm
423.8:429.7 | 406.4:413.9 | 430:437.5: -0.37 nm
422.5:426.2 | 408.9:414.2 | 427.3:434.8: -0.30 nm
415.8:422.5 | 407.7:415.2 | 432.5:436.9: -0.49 nm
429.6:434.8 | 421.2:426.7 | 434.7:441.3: 0.40 nm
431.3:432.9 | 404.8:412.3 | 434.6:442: 0.07 nm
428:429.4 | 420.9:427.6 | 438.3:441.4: -0.05 nm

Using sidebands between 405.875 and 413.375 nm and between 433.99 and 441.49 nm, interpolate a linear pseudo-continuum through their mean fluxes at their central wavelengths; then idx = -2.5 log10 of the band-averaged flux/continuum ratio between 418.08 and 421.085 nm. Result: -0.08 mag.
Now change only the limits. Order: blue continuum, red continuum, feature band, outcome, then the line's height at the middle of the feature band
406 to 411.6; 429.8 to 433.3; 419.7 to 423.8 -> -0.113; 17.8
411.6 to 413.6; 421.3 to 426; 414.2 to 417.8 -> -0.035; 19.8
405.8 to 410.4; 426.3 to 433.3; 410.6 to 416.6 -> -0.109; 18.2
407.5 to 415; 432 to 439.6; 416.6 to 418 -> -0.088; 18.6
